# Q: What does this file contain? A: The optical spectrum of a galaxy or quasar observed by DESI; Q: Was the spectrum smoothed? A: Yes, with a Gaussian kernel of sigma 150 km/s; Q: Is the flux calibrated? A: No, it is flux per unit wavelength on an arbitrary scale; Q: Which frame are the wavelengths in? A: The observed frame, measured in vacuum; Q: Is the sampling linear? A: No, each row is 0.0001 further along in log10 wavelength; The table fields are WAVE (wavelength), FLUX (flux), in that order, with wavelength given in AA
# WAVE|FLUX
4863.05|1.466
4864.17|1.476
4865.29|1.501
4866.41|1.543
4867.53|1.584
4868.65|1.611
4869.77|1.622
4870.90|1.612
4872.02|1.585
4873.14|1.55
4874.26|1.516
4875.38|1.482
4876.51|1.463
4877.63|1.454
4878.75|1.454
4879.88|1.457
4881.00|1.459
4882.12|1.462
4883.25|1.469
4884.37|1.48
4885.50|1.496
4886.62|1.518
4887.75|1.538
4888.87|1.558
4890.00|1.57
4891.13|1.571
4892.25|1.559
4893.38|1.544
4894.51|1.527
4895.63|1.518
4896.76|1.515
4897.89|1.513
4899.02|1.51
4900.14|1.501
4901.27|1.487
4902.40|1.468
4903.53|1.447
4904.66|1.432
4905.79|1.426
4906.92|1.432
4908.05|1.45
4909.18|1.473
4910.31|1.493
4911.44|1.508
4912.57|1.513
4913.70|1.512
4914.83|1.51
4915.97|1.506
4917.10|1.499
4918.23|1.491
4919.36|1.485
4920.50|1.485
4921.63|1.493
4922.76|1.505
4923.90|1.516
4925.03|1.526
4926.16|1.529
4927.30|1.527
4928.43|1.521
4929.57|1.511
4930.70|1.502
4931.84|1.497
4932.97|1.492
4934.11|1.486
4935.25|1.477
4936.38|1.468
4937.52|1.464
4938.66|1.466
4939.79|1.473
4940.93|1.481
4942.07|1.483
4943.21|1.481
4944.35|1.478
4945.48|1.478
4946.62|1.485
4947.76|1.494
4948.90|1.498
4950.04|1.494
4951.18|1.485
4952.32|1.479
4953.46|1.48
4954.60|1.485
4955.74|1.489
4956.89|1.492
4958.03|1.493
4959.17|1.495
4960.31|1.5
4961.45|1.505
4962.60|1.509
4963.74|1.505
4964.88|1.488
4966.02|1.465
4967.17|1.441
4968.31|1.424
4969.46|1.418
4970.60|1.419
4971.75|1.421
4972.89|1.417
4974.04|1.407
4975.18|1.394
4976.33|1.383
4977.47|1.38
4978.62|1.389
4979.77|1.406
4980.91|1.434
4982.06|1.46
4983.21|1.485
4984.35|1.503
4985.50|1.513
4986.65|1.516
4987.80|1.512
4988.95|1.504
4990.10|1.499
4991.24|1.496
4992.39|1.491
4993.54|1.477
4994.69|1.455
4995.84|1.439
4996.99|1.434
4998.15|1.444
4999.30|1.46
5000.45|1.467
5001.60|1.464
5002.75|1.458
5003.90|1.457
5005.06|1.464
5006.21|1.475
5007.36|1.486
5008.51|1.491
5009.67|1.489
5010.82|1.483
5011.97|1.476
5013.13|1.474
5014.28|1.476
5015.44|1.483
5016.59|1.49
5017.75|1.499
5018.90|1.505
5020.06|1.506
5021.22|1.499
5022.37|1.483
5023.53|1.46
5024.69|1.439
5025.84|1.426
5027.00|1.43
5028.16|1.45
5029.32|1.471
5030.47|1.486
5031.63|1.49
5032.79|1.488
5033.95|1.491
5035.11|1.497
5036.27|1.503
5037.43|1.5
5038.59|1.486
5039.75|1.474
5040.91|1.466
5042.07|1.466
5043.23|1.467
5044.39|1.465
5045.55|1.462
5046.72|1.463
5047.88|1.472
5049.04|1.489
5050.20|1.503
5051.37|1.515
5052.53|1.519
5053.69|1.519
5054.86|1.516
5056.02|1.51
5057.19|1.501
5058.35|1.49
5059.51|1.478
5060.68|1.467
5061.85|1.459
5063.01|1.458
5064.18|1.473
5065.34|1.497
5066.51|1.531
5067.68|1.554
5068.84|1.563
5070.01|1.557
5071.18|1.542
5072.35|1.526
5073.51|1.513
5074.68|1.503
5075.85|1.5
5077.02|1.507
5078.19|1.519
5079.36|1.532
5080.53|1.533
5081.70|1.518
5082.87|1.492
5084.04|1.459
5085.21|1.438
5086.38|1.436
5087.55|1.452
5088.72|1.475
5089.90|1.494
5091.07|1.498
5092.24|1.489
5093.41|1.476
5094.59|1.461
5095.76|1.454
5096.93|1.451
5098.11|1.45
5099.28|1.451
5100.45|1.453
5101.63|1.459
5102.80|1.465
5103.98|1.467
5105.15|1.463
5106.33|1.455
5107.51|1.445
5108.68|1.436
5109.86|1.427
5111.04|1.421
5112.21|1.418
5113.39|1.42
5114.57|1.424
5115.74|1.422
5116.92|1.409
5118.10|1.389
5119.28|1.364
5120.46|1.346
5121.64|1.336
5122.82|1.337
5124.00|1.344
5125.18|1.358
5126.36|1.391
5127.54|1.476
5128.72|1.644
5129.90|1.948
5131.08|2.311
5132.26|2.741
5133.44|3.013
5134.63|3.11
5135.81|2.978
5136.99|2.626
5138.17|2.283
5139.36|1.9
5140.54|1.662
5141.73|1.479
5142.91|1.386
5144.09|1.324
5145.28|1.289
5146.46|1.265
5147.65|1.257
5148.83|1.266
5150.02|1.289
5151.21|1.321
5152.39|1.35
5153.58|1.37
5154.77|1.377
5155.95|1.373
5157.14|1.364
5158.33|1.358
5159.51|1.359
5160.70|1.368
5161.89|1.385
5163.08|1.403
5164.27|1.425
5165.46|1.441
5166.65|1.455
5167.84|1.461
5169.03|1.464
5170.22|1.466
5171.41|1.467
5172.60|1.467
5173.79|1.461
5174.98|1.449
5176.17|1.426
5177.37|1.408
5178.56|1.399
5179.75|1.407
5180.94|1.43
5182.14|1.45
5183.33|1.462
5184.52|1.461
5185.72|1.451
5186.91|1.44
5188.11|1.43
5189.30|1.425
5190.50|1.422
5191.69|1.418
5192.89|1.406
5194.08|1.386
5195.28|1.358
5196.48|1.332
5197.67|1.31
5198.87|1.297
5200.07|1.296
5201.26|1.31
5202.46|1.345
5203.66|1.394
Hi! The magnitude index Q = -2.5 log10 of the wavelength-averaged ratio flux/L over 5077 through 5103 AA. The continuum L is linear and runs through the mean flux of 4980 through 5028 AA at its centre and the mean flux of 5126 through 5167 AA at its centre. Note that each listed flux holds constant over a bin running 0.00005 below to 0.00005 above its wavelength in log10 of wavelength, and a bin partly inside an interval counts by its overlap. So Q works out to 0.09 mag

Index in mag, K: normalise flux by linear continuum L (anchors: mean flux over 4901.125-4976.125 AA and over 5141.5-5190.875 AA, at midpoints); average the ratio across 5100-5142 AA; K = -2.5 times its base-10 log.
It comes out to -0.21 mag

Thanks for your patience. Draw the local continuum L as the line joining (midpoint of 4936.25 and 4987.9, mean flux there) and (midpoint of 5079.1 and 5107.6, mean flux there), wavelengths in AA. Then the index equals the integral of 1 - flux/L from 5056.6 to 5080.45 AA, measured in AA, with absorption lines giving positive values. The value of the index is -0.64 AA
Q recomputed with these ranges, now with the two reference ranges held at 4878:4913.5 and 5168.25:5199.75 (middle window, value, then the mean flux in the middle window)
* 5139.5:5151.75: 0.04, 1.37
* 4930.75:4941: 0.00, 1.48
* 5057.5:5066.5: -0.02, 1.48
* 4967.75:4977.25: 0.05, 1.41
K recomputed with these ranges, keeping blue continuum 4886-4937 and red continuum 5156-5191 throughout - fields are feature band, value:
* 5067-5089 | -0.039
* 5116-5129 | 0.037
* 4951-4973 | 0.012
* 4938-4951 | 0.007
